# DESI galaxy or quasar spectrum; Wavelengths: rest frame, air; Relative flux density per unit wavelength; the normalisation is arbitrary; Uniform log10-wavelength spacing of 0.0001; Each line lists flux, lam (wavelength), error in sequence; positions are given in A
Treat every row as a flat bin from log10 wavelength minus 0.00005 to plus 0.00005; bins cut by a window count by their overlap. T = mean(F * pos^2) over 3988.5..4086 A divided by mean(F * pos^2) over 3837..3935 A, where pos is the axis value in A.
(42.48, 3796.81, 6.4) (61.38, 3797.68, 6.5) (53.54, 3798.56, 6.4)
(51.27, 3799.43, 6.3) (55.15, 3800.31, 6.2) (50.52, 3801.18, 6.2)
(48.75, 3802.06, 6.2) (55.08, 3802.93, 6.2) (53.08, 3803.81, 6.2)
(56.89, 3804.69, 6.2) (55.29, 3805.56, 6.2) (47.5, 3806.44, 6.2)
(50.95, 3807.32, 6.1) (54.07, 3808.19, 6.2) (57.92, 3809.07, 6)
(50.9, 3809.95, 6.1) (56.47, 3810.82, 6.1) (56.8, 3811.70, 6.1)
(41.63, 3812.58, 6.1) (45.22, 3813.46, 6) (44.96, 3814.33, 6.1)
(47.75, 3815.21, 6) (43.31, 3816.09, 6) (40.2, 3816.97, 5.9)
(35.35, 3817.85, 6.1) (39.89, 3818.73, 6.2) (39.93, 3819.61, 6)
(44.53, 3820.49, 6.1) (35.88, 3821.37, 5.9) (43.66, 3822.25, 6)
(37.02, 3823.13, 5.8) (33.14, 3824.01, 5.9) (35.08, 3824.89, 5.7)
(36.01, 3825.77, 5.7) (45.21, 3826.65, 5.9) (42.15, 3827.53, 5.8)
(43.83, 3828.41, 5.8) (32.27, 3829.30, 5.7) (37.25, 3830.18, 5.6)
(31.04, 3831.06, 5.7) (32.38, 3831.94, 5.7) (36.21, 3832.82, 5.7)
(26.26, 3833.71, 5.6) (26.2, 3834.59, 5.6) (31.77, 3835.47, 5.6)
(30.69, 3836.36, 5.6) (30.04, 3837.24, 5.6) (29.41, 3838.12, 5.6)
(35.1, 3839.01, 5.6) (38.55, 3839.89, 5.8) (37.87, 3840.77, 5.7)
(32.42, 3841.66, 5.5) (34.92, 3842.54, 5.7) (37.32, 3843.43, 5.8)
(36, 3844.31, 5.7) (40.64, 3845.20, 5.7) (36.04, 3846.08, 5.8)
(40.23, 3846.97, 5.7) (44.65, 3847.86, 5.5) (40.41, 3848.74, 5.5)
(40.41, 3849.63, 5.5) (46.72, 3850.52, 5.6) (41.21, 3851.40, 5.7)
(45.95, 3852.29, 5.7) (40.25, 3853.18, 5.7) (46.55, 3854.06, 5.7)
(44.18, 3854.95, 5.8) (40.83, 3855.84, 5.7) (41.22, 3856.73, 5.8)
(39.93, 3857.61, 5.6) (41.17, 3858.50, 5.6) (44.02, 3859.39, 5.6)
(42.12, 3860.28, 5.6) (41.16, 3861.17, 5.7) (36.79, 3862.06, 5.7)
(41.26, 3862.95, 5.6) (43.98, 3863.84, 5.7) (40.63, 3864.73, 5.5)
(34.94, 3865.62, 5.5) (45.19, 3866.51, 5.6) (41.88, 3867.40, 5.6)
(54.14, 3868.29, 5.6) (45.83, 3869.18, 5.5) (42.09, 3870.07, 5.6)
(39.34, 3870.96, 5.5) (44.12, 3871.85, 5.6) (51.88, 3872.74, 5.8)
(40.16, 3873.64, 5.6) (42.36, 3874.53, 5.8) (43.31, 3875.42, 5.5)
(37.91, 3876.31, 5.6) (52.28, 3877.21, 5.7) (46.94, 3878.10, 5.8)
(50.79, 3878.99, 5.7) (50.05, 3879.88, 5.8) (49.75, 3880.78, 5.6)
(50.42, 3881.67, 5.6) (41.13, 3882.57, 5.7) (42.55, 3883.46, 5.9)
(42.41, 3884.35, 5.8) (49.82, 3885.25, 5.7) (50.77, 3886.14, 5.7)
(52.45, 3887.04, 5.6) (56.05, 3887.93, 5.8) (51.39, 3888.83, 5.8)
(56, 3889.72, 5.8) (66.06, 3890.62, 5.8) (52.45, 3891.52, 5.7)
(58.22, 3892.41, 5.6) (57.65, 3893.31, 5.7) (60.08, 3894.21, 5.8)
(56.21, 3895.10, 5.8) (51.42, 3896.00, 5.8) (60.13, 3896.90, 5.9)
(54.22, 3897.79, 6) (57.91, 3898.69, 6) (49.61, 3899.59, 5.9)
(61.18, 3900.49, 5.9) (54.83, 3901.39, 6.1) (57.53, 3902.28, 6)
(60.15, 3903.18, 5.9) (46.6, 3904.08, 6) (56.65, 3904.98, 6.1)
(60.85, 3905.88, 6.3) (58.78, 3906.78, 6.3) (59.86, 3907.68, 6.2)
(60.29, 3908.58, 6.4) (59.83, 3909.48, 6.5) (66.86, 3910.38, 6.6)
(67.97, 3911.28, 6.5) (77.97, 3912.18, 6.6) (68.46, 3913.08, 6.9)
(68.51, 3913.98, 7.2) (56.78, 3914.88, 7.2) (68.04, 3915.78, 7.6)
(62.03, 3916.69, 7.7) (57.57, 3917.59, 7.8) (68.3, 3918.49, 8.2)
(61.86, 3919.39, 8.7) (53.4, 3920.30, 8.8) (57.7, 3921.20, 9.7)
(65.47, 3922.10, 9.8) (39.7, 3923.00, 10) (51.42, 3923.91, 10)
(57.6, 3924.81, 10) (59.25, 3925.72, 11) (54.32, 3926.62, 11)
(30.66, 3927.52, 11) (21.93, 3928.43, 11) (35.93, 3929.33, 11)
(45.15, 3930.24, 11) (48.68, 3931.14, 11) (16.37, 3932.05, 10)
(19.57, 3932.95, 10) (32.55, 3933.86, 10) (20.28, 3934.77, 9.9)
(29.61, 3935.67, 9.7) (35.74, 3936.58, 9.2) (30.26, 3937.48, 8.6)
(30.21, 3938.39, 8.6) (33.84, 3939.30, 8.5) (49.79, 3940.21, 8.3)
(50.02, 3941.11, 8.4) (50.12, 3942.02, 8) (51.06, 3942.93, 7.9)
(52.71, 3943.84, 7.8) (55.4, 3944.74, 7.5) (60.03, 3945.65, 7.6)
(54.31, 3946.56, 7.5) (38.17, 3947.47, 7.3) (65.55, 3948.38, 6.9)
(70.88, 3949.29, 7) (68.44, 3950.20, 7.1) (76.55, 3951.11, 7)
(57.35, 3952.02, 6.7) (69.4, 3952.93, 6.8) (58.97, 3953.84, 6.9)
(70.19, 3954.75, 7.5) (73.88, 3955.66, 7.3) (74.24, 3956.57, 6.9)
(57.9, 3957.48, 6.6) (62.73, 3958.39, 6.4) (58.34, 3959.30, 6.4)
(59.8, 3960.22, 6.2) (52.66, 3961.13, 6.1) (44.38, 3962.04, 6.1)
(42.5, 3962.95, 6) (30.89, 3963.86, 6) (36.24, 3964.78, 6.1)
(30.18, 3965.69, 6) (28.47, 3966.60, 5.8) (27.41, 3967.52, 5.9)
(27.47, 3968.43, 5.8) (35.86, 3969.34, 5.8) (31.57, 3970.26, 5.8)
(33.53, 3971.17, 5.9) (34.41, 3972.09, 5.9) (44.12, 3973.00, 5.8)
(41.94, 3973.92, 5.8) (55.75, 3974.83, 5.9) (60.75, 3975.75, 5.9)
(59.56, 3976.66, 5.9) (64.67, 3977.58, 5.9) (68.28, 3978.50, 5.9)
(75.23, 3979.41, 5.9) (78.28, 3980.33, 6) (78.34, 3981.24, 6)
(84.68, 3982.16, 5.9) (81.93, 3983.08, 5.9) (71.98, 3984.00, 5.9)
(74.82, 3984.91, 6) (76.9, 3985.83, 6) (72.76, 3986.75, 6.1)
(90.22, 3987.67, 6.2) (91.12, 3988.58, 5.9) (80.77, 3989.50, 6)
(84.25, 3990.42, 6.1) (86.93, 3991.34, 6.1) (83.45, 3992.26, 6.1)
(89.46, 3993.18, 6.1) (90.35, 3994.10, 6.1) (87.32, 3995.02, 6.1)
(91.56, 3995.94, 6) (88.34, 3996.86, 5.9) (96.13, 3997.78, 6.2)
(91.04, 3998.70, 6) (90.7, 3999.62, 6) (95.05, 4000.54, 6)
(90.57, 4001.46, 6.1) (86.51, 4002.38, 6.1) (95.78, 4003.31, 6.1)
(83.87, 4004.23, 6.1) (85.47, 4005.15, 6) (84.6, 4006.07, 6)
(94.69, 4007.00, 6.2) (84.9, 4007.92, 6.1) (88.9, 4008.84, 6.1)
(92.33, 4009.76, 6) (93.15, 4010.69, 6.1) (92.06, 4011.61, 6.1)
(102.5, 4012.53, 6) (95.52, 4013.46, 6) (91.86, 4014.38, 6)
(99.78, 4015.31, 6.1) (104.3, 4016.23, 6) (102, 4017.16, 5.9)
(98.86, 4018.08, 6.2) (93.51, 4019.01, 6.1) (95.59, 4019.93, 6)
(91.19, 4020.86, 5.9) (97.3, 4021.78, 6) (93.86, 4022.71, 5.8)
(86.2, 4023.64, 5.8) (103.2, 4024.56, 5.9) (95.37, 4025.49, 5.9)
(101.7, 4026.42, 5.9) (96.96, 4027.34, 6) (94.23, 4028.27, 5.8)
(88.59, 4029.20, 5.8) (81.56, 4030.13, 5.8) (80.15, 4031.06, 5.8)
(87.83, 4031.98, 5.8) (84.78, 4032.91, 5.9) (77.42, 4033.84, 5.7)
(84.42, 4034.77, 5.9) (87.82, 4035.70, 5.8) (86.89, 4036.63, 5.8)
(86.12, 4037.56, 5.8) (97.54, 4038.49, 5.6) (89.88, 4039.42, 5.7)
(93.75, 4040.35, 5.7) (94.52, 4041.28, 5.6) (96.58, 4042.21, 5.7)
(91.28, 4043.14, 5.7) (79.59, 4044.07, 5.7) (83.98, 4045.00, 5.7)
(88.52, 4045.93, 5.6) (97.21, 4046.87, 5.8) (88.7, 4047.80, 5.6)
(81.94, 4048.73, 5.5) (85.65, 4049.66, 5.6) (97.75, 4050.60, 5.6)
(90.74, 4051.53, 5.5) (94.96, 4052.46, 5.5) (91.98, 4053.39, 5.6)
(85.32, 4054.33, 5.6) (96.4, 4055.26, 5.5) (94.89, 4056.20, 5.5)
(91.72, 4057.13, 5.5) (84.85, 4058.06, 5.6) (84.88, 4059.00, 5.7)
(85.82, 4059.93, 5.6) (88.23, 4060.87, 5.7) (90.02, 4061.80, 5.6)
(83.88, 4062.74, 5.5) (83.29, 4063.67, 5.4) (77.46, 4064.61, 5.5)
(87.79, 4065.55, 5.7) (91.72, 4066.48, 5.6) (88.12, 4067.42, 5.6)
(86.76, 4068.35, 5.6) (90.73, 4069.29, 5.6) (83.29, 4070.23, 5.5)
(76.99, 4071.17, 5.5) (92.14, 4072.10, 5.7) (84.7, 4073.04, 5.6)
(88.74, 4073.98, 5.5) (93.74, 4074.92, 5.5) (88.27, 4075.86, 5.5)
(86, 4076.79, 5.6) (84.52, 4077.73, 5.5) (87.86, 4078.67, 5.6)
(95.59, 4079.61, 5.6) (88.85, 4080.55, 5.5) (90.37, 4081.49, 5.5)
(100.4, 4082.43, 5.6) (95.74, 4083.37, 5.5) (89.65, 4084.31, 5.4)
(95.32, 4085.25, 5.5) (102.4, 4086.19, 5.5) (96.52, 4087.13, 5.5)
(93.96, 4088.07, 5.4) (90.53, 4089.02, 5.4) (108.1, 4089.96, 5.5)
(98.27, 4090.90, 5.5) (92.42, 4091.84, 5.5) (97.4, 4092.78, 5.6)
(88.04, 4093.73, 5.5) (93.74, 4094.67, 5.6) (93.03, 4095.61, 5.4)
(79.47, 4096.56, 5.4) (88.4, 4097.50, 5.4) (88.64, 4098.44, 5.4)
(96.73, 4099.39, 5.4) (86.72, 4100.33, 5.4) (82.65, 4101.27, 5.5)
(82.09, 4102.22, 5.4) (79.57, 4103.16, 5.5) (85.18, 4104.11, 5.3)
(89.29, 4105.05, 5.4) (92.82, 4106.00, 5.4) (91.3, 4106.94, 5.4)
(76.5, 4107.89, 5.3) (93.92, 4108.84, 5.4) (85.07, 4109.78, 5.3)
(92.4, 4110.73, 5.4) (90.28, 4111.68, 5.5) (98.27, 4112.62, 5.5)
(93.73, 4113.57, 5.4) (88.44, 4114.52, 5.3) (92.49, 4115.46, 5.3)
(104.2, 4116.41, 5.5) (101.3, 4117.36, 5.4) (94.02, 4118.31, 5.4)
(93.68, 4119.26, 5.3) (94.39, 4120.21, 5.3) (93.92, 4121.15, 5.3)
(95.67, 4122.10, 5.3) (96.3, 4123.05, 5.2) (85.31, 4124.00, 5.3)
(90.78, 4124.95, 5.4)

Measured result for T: 2.02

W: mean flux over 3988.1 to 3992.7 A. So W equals 85.4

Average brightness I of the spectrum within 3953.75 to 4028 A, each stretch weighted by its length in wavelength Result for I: 75.8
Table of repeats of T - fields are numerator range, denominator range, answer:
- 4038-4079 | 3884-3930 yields 1.70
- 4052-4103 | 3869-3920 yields 1.80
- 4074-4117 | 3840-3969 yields 2.05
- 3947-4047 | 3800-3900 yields 1.88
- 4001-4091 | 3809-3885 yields 2.44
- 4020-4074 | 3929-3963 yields 1.86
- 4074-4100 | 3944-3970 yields 1.87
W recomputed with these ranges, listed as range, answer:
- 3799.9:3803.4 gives 52.4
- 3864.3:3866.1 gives 37.9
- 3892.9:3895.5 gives 58.1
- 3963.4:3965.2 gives 33.5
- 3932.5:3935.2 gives 24.1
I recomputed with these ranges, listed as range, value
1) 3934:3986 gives 53.1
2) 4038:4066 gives 89.3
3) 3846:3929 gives 50.6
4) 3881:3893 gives 51.6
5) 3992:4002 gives 90.5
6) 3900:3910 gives 57.9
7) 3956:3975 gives 43.3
